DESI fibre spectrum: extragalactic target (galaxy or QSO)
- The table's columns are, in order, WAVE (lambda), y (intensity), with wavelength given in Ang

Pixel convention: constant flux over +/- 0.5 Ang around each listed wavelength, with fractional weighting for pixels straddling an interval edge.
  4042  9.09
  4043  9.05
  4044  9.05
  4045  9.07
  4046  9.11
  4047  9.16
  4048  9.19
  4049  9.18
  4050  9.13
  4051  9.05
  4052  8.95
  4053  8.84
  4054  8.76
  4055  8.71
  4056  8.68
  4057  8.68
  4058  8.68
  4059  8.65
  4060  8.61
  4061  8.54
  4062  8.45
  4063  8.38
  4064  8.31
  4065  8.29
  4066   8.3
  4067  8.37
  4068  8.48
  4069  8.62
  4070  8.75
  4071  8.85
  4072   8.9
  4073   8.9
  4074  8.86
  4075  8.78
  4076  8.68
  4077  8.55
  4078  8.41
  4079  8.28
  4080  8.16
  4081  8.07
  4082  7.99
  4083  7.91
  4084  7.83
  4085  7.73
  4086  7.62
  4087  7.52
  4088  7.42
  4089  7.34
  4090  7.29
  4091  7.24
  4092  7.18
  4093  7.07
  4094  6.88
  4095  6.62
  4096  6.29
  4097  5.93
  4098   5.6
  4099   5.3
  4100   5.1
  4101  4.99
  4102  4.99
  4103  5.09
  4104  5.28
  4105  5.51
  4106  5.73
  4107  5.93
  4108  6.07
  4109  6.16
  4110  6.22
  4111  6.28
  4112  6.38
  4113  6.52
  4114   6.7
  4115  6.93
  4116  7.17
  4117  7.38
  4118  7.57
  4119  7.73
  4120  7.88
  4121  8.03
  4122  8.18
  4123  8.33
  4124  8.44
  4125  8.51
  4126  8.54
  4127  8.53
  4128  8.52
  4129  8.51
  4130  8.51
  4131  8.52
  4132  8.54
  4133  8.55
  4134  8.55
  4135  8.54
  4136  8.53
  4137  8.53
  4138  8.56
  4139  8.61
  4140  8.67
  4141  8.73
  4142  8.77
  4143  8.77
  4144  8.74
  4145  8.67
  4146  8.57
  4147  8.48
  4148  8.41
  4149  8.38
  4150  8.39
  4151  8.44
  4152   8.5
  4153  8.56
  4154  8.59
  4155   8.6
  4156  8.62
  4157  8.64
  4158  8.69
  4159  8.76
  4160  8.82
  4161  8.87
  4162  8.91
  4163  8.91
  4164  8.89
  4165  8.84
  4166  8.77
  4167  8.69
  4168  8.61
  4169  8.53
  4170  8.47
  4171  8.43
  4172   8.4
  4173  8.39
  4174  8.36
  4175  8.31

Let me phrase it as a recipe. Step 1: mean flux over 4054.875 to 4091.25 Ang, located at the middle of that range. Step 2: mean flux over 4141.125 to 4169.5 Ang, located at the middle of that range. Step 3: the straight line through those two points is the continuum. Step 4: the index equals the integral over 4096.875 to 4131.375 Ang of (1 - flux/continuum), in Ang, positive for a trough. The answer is 6.5 Ang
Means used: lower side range 8.3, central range 6.89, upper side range 8.66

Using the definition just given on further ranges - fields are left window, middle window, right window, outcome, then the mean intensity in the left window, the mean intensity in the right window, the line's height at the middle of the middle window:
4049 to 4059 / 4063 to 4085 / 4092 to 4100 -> -2.4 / 8.84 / 6.23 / 7.6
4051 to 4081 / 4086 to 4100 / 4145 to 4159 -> 3.0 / 8.6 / 8.54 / 8.58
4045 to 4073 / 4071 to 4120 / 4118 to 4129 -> 8.3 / 8.74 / 8.25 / 8.46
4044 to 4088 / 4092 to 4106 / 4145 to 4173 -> 4.5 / 8.55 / 8.62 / 8.57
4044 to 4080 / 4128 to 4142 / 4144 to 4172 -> 0.1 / 8.72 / 8.63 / 8.65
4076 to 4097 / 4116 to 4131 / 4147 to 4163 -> -0.1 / 7.56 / 8.62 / 8.13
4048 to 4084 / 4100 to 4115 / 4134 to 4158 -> 4.8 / 8.59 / 8.58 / 8.59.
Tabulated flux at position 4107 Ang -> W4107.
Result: 5.93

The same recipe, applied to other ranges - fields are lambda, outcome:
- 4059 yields 8.65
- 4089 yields 7.34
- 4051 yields 9.05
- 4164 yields 8.89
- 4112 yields 6.38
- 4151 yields 8.44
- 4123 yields 8.33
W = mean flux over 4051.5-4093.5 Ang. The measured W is 8.28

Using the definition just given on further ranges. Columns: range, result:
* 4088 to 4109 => 6.11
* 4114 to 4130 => 7.99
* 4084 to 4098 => 7.06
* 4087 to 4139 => 7.16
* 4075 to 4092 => 7.88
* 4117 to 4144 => 8.42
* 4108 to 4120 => 6.83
